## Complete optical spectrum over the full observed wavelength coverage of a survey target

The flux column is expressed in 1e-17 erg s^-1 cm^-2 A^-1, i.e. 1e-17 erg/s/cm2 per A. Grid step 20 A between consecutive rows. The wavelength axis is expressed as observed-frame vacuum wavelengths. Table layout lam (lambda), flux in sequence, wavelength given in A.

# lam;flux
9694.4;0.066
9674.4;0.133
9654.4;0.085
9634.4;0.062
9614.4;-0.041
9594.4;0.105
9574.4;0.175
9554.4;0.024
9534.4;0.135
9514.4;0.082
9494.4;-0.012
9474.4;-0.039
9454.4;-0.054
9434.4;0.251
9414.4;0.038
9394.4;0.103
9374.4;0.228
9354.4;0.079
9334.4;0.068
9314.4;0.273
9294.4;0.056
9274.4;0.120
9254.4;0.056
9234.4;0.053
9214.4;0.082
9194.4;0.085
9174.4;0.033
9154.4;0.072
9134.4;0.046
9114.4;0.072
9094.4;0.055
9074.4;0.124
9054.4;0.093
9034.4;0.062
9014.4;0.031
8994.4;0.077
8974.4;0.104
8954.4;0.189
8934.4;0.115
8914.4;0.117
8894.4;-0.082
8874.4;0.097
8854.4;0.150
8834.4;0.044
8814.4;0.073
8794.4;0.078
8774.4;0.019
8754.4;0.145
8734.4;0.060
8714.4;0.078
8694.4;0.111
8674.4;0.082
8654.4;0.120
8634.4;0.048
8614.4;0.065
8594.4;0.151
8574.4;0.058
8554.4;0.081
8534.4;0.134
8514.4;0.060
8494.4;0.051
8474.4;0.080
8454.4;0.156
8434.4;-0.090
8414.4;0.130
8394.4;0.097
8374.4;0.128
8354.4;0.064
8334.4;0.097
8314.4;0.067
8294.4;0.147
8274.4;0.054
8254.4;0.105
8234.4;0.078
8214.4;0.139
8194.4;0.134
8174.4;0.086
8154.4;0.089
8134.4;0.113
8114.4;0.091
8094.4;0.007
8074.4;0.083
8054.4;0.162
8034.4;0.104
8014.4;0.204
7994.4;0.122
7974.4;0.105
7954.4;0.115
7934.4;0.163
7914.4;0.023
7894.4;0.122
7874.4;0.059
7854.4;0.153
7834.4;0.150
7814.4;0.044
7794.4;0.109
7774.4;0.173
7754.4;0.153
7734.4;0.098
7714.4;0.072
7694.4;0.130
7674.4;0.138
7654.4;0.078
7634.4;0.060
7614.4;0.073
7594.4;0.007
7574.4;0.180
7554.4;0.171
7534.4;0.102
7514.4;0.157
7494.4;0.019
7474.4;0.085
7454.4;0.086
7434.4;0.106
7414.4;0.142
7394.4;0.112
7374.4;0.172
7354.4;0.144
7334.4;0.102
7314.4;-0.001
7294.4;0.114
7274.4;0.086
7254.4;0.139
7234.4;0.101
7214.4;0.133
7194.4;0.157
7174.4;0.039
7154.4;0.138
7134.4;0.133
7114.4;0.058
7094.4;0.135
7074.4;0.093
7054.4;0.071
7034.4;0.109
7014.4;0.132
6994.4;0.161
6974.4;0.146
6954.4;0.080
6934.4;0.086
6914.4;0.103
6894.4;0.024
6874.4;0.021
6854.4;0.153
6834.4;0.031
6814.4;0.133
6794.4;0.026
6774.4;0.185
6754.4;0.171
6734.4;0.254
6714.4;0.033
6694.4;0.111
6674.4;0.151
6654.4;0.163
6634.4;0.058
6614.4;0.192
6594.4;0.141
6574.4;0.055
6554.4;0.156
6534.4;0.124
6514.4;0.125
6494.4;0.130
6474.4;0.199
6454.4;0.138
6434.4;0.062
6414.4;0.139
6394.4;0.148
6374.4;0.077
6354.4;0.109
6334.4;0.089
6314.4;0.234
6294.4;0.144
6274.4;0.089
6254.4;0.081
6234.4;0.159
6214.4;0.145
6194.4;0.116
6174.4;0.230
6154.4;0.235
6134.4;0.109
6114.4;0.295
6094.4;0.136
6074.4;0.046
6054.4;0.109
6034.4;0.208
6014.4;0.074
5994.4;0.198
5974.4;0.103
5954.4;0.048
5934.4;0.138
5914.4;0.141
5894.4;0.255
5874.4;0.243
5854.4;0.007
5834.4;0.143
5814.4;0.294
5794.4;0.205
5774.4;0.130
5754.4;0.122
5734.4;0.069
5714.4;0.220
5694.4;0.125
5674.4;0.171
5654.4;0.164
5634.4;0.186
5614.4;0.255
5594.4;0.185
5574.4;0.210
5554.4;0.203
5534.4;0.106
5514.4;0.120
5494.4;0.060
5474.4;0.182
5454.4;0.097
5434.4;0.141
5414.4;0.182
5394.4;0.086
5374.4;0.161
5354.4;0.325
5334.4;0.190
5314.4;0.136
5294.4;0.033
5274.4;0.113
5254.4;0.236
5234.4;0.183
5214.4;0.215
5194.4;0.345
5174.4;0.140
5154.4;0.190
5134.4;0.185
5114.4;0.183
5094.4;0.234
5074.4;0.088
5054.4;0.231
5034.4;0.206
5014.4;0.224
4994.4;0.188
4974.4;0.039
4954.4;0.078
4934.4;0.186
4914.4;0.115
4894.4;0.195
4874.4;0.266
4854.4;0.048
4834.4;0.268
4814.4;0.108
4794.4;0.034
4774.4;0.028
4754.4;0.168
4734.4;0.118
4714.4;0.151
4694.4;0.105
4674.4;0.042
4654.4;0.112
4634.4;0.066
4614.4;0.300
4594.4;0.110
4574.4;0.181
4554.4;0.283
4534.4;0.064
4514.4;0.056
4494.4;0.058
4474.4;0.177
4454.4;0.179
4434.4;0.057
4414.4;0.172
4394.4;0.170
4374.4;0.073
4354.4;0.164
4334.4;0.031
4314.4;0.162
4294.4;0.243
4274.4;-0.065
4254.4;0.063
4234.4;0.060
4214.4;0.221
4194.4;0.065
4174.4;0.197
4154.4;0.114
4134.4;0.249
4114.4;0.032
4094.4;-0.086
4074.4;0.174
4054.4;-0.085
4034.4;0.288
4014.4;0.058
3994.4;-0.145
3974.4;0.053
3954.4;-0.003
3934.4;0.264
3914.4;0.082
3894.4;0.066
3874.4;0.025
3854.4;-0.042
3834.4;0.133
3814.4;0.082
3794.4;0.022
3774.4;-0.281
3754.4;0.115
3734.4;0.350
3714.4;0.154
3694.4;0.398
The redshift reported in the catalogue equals 0.22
